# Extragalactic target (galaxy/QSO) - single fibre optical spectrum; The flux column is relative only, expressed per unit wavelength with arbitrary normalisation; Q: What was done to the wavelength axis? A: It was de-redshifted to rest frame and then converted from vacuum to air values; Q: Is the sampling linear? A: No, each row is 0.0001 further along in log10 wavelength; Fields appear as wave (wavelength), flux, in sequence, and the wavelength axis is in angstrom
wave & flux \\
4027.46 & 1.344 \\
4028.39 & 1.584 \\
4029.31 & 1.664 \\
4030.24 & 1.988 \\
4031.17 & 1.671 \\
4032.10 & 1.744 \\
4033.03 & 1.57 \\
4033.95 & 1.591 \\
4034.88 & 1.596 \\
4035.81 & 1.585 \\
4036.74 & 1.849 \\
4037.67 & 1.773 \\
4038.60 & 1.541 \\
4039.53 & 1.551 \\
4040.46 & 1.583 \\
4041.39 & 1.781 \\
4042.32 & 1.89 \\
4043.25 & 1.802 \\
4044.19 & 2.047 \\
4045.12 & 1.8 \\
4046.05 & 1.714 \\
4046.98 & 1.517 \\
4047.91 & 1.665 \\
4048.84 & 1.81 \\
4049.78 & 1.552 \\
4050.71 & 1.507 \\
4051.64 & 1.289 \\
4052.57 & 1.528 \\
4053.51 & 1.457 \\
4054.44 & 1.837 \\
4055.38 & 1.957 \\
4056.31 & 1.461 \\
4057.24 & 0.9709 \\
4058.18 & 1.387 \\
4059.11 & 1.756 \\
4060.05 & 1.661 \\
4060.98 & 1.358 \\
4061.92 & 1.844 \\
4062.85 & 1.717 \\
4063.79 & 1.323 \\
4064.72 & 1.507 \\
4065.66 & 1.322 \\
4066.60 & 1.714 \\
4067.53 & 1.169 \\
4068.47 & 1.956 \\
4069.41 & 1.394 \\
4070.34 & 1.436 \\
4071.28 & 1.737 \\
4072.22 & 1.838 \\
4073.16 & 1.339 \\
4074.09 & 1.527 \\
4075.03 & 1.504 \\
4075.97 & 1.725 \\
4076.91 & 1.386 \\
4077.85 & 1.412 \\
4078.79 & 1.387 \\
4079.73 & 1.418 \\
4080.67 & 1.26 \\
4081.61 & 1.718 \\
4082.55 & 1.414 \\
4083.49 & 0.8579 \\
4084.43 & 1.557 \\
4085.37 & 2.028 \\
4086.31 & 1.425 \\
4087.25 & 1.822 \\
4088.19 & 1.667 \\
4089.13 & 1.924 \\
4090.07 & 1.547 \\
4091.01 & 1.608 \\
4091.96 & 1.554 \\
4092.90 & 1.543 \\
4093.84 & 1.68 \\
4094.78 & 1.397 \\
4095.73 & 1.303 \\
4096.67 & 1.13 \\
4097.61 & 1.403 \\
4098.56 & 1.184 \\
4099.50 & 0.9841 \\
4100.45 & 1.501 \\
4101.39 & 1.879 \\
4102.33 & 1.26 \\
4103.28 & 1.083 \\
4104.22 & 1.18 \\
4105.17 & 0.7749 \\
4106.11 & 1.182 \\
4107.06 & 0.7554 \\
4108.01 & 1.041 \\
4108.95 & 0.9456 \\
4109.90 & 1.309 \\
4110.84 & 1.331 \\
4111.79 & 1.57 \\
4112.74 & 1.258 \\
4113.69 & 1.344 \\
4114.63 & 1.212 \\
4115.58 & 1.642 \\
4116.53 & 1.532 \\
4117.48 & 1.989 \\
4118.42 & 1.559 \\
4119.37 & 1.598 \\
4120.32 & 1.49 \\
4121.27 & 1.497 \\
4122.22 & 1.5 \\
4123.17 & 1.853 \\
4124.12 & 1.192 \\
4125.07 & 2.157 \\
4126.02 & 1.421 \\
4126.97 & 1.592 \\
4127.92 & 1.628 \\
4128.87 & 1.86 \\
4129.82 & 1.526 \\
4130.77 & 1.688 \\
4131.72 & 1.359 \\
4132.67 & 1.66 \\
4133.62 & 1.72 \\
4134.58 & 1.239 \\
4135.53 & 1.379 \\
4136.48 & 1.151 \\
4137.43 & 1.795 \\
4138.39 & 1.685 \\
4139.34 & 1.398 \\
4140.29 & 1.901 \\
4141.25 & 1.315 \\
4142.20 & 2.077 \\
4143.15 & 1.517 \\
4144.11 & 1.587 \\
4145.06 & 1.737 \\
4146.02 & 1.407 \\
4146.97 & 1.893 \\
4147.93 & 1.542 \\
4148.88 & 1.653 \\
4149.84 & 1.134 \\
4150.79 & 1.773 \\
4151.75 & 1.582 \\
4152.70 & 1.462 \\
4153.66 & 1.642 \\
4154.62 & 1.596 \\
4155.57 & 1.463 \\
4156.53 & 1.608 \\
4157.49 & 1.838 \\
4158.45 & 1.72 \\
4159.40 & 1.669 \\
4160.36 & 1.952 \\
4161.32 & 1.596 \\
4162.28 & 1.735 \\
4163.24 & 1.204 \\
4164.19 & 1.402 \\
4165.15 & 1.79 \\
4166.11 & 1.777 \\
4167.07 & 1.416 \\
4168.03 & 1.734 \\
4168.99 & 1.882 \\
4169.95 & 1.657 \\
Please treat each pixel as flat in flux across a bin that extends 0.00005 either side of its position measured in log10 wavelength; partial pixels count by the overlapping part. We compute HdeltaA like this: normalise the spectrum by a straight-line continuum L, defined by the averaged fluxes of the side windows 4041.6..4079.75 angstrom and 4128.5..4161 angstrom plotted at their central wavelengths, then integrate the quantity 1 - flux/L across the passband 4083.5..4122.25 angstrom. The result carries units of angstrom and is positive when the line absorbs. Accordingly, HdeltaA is 4.4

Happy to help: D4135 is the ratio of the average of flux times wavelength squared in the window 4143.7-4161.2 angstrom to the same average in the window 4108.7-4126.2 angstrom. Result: 1.10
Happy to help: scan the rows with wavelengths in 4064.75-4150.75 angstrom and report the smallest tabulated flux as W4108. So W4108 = 0.7554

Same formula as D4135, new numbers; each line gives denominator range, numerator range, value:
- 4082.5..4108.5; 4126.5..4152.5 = 1.17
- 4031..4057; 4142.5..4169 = 1.03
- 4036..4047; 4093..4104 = 0.80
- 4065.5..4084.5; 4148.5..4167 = 1.13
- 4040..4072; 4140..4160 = 1.06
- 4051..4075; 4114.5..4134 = 1.08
